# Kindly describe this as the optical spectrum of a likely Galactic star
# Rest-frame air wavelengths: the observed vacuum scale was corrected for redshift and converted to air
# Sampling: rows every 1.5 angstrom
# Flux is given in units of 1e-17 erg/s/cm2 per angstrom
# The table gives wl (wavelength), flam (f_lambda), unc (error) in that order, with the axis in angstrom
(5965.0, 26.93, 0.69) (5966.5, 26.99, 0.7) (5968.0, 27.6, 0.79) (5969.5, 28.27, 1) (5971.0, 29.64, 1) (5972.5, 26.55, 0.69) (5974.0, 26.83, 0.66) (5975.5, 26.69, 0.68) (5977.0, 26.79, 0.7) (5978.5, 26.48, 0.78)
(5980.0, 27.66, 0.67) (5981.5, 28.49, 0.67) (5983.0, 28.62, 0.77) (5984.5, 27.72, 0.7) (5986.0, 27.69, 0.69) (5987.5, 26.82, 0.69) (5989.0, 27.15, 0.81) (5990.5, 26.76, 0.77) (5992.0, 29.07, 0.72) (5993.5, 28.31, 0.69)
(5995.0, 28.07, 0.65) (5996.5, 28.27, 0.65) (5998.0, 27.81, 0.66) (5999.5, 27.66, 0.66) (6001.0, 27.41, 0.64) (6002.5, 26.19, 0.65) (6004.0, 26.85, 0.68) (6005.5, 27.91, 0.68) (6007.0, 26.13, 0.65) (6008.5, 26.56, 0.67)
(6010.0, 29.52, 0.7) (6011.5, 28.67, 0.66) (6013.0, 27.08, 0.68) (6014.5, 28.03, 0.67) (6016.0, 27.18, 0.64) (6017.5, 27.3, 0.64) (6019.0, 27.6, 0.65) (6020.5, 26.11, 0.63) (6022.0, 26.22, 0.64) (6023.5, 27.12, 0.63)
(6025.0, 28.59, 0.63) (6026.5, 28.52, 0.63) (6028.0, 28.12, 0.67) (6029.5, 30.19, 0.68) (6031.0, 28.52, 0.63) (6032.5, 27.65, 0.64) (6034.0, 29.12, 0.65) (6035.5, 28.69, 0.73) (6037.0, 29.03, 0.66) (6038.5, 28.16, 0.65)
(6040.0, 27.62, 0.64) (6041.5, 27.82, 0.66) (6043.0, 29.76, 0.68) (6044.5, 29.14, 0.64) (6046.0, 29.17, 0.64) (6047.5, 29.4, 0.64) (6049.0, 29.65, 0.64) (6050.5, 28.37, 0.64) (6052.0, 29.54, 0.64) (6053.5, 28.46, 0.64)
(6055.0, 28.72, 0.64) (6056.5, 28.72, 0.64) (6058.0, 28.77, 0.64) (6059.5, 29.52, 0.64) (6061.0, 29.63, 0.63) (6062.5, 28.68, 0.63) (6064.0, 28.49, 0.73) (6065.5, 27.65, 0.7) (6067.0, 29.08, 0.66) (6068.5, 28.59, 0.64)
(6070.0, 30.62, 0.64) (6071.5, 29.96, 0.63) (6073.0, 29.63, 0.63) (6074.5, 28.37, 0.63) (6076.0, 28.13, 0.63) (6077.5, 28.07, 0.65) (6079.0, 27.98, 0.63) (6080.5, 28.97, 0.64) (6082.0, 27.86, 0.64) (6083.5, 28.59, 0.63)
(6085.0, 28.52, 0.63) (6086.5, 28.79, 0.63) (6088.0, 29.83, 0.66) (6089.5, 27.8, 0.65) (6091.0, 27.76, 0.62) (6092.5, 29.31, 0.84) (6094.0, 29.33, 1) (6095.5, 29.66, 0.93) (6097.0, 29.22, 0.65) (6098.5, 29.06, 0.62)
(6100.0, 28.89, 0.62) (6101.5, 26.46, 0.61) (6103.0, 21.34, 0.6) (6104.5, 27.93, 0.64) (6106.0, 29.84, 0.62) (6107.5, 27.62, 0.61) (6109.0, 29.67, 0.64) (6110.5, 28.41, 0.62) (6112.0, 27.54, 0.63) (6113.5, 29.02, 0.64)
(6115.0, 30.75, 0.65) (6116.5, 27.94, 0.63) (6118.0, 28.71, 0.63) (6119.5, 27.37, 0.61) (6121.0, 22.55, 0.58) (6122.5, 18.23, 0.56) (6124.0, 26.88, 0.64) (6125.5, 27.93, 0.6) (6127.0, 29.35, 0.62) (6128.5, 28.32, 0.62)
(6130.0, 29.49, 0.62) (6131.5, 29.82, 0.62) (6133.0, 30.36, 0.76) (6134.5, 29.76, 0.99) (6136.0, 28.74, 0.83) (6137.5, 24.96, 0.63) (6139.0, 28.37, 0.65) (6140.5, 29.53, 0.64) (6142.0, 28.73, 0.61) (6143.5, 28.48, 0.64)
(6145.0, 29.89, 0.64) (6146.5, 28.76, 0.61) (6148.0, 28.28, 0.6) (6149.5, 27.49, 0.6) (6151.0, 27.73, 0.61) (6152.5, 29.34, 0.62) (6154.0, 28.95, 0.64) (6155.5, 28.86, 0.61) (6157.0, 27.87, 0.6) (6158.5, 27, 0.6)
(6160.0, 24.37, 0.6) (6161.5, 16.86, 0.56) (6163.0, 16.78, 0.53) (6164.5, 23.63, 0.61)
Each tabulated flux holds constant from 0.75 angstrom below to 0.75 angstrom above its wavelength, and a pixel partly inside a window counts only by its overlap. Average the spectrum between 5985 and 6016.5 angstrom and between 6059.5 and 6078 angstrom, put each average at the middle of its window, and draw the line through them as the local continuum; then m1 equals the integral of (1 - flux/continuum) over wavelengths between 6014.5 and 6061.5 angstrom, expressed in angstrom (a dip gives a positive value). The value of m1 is -0.20 angstrom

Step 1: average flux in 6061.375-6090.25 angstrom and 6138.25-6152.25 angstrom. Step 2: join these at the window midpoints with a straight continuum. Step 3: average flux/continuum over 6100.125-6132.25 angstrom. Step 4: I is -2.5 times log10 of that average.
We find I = 0.048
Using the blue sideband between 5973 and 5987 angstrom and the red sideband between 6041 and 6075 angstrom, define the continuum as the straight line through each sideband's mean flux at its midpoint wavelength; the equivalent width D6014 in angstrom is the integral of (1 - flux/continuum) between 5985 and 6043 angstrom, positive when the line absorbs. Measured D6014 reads 0.7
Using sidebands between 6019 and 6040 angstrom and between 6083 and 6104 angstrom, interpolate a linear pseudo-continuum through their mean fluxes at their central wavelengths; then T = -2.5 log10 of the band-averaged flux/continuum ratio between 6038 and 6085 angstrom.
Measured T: -0.03 mag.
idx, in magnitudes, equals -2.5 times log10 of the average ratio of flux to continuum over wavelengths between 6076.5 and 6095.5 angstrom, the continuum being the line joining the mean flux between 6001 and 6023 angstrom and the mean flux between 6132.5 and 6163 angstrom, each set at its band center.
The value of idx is -0.049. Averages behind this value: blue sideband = 27.2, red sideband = 27.4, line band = 28.6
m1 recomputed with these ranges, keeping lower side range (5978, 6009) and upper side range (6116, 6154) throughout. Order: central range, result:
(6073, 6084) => -0.2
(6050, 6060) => -0.4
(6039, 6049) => -0.4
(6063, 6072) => -0.4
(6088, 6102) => -0.5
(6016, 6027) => 0.1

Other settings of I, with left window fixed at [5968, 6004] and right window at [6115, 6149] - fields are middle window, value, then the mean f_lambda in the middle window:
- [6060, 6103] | -0.03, 28.6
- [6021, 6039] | -0.02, 28.3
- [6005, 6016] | 0.00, 27.7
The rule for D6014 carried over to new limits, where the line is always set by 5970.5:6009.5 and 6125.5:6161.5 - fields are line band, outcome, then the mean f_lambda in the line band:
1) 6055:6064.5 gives -0.4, 29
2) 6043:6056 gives -0.6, 29.1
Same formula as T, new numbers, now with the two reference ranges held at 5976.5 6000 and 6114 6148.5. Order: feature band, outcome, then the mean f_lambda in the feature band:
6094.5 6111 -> 0.00 mag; 28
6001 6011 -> 0.02 mag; 27.2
